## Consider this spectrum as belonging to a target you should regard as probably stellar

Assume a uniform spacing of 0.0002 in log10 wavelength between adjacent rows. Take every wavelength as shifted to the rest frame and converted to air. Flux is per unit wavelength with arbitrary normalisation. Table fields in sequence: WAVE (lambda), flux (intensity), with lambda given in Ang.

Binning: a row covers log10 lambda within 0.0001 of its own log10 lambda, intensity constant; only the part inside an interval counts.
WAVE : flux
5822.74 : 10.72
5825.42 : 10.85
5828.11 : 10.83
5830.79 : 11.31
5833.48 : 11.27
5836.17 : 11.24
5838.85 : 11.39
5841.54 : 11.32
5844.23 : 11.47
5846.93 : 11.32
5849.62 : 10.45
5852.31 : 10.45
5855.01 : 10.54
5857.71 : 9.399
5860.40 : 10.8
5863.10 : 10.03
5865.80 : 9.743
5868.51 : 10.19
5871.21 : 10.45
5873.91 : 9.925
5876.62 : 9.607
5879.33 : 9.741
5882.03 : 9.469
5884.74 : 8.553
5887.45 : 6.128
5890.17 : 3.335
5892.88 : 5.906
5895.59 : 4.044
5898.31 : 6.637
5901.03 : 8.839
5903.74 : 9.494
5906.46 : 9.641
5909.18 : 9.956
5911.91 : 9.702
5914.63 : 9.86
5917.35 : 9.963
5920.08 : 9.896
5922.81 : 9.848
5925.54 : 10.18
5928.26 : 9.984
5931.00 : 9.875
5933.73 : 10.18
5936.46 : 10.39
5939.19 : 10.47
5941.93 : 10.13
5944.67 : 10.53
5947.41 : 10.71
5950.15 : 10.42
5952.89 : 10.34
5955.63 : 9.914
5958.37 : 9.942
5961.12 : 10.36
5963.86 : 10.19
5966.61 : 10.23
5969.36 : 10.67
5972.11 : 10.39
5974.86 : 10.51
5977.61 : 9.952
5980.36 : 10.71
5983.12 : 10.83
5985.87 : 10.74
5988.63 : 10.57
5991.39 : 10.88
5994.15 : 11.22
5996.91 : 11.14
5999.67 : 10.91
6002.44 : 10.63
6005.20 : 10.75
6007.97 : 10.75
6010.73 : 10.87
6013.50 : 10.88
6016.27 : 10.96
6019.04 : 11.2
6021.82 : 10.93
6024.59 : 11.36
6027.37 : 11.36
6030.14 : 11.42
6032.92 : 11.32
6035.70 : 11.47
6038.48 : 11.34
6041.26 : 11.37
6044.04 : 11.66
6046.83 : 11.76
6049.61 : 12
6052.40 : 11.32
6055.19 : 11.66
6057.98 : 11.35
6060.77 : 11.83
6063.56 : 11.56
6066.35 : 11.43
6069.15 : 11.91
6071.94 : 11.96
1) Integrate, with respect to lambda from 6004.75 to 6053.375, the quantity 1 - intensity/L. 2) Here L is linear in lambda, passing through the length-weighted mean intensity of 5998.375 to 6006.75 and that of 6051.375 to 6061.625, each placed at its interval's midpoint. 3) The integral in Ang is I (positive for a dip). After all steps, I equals -0.6 Ang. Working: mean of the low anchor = 10.8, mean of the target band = 11.3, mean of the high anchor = 11.5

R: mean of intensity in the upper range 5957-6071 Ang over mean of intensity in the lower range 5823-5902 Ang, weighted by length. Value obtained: 1.2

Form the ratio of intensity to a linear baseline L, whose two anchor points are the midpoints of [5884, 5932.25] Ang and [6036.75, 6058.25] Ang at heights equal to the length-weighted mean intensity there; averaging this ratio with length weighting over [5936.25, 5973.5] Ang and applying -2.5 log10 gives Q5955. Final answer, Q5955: -0.094 mag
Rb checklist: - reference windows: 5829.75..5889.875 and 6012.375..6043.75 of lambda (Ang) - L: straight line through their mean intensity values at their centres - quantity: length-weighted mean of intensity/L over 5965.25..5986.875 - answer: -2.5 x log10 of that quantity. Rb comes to 0.04 mag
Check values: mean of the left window 10.1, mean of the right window 11.3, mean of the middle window 10.5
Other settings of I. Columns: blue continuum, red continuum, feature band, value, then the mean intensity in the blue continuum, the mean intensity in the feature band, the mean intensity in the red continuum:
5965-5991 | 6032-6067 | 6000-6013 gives 0.19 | 10.5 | 10.8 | 11.5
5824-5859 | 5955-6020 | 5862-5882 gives 1.72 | 10.9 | 9.92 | 10.6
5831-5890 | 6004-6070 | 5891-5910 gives 5.05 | 10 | 7.61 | 11.3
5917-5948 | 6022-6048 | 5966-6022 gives 0.87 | 10.2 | 10.8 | 11.4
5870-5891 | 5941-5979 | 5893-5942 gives 0.46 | 8.51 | 9.29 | 10.3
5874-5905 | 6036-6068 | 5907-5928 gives -4.31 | 7.53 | 9.91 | 11.6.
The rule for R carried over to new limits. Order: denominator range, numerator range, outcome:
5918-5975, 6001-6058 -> 1.10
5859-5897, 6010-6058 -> 1.35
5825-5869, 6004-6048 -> 1.04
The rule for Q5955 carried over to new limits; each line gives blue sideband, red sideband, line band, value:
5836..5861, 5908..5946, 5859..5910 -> 0.22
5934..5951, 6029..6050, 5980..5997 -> 0.01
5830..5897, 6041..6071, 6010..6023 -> 0.02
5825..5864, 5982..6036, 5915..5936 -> 0.10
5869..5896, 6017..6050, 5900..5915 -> -0.13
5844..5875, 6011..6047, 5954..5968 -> 0.08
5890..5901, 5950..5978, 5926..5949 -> -0.21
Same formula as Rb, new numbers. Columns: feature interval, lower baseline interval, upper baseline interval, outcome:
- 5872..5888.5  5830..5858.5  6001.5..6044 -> 0.21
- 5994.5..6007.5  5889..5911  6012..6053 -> -0.05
